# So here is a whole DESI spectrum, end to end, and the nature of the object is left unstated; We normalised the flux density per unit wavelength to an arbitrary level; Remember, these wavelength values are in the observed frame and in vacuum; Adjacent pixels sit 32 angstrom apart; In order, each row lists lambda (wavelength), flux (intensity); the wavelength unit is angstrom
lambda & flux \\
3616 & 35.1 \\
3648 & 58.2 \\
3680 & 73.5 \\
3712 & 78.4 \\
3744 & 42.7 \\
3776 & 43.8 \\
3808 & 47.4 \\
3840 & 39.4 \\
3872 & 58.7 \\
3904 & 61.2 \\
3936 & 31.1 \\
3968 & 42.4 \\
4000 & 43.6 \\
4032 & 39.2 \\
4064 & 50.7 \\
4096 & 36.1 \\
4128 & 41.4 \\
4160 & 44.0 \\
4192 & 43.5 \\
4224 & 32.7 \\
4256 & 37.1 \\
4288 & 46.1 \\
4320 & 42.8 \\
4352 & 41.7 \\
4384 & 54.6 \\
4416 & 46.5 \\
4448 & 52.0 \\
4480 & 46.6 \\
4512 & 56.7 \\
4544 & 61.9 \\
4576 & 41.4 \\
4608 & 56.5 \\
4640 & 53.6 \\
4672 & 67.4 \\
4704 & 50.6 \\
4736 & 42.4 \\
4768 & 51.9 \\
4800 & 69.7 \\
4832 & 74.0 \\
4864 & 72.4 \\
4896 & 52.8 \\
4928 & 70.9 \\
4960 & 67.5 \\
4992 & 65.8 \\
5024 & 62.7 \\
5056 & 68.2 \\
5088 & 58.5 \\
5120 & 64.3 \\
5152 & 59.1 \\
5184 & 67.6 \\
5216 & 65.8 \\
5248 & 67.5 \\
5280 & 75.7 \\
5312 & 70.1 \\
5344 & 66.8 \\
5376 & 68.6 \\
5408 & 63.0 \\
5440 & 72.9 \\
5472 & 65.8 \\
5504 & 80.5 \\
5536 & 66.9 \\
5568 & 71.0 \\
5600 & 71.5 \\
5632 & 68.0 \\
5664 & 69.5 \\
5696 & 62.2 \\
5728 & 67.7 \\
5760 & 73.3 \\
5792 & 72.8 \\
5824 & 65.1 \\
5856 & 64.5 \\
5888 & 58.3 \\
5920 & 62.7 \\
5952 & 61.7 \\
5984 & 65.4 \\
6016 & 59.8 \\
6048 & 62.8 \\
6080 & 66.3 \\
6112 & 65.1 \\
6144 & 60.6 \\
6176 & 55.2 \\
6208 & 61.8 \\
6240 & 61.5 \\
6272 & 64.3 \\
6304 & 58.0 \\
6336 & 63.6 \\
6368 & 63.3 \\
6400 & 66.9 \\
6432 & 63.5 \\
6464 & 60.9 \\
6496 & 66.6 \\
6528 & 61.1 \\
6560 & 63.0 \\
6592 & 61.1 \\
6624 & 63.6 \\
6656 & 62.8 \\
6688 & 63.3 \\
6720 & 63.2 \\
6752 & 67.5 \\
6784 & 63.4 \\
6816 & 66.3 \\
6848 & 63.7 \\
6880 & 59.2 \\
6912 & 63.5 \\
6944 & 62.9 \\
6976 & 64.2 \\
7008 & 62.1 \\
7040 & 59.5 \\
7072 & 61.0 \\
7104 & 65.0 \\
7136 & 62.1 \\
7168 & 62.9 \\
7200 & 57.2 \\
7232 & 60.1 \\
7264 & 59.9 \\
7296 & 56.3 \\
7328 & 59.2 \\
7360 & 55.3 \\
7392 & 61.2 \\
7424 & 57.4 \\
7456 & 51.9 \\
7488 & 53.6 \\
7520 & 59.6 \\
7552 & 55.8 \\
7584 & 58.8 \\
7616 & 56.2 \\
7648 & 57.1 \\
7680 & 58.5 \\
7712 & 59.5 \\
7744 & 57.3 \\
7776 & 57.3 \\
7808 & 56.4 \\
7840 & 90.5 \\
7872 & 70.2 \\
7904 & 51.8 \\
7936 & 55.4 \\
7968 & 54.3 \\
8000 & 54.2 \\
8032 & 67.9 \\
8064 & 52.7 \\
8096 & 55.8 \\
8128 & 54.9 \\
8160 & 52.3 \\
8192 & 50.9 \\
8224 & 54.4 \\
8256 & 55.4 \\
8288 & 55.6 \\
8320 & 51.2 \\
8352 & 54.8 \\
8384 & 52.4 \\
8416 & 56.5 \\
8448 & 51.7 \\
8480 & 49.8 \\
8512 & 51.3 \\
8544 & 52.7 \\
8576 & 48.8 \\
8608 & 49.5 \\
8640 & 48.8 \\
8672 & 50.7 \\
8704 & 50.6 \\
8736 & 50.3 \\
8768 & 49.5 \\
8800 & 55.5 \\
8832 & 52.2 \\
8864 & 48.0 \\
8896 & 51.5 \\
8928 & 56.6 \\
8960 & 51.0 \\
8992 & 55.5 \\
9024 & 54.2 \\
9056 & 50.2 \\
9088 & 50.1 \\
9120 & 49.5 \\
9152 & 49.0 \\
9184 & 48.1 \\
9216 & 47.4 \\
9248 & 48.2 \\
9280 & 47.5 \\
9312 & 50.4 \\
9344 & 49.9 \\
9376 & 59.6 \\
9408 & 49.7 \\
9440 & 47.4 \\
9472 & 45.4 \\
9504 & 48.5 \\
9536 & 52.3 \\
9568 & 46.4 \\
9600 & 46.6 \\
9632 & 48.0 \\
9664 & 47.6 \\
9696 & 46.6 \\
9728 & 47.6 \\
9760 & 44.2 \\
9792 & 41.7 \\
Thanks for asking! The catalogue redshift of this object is 0.194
